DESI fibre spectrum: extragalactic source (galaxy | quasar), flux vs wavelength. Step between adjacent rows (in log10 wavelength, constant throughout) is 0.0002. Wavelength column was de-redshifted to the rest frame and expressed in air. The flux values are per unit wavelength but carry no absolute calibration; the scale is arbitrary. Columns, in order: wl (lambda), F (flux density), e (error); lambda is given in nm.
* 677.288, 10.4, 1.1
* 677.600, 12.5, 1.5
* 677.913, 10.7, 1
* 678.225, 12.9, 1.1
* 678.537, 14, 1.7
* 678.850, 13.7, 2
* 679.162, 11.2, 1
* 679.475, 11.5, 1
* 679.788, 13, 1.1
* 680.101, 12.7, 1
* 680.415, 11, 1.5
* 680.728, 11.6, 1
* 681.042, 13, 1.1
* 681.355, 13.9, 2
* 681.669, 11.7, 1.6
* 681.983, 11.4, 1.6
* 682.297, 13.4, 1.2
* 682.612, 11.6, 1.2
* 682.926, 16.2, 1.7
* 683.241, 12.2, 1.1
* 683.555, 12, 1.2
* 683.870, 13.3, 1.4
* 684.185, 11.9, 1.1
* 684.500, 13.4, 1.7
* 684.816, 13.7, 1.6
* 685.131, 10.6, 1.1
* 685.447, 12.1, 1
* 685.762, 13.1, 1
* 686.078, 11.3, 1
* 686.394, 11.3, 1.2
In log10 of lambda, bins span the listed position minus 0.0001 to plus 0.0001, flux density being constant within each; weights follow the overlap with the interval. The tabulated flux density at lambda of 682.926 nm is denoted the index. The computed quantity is 16.2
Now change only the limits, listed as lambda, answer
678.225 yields 12.9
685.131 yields 10.6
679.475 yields 11.5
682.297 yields 13.4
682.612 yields 11.6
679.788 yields 13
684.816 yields 13.7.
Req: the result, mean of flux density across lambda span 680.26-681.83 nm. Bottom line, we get 12.2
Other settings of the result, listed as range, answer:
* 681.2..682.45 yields 12.6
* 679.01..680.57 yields 11.9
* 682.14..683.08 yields 13.7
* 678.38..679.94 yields 12.7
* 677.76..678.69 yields 12.5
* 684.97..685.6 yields 11.4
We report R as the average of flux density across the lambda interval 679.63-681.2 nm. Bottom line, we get 12.3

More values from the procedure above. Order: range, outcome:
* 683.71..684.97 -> 13.1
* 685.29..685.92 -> 12.6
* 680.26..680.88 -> 11.3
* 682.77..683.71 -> 13.5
